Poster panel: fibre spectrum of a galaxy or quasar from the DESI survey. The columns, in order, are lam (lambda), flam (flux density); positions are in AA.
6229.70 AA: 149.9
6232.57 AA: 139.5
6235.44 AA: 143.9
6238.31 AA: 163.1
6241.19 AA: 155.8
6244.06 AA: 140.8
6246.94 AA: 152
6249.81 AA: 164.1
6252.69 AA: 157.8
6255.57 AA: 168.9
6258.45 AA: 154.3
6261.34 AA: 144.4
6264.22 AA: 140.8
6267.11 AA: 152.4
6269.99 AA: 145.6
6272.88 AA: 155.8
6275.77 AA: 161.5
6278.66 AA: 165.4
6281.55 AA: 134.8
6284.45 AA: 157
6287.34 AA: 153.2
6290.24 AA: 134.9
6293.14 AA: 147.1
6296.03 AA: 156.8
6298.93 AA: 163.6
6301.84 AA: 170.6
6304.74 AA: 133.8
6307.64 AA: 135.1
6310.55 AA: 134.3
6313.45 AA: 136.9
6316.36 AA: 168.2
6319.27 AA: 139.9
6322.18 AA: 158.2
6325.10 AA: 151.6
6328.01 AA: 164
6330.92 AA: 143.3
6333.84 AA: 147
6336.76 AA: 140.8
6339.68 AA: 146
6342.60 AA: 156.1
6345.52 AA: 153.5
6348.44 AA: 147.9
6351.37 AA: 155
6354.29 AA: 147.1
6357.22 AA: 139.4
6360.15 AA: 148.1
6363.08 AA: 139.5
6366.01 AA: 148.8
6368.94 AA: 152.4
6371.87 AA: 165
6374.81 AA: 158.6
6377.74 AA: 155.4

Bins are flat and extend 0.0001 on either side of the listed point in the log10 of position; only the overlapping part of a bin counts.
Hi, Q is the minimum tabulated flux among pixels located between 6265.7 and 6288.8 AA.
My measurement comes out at 134.8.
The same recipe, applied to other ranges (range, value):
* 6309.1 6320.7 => 134.3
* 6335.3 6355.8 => 140.8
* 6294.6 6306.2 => 133.8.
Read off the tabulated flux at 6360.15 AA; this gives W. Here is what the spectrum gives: 148.1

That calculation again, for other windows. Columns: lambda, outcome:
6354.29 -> 147.1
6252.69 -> 157.8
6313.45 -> 136.9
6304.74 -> 133.8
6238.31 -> 163.1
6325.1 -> 151.6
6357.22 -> 139.4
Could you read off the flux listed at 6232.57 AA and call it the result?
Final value 139.5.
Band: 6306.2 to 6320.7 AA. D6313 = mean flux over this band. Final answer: 143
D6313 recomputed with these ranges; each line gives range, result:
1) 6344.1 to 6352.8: 152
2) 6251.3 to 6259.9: 160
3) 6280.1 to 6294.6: 145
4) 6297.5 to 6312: 147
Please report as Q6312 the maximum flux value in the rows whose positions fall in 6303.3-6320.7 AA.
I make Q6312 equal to 168.2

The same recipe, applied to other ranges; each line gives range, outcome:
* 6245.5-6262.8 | 168.9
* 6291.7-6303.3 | 170.6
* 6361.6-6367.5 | 148.8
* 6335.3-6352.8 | 156.1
